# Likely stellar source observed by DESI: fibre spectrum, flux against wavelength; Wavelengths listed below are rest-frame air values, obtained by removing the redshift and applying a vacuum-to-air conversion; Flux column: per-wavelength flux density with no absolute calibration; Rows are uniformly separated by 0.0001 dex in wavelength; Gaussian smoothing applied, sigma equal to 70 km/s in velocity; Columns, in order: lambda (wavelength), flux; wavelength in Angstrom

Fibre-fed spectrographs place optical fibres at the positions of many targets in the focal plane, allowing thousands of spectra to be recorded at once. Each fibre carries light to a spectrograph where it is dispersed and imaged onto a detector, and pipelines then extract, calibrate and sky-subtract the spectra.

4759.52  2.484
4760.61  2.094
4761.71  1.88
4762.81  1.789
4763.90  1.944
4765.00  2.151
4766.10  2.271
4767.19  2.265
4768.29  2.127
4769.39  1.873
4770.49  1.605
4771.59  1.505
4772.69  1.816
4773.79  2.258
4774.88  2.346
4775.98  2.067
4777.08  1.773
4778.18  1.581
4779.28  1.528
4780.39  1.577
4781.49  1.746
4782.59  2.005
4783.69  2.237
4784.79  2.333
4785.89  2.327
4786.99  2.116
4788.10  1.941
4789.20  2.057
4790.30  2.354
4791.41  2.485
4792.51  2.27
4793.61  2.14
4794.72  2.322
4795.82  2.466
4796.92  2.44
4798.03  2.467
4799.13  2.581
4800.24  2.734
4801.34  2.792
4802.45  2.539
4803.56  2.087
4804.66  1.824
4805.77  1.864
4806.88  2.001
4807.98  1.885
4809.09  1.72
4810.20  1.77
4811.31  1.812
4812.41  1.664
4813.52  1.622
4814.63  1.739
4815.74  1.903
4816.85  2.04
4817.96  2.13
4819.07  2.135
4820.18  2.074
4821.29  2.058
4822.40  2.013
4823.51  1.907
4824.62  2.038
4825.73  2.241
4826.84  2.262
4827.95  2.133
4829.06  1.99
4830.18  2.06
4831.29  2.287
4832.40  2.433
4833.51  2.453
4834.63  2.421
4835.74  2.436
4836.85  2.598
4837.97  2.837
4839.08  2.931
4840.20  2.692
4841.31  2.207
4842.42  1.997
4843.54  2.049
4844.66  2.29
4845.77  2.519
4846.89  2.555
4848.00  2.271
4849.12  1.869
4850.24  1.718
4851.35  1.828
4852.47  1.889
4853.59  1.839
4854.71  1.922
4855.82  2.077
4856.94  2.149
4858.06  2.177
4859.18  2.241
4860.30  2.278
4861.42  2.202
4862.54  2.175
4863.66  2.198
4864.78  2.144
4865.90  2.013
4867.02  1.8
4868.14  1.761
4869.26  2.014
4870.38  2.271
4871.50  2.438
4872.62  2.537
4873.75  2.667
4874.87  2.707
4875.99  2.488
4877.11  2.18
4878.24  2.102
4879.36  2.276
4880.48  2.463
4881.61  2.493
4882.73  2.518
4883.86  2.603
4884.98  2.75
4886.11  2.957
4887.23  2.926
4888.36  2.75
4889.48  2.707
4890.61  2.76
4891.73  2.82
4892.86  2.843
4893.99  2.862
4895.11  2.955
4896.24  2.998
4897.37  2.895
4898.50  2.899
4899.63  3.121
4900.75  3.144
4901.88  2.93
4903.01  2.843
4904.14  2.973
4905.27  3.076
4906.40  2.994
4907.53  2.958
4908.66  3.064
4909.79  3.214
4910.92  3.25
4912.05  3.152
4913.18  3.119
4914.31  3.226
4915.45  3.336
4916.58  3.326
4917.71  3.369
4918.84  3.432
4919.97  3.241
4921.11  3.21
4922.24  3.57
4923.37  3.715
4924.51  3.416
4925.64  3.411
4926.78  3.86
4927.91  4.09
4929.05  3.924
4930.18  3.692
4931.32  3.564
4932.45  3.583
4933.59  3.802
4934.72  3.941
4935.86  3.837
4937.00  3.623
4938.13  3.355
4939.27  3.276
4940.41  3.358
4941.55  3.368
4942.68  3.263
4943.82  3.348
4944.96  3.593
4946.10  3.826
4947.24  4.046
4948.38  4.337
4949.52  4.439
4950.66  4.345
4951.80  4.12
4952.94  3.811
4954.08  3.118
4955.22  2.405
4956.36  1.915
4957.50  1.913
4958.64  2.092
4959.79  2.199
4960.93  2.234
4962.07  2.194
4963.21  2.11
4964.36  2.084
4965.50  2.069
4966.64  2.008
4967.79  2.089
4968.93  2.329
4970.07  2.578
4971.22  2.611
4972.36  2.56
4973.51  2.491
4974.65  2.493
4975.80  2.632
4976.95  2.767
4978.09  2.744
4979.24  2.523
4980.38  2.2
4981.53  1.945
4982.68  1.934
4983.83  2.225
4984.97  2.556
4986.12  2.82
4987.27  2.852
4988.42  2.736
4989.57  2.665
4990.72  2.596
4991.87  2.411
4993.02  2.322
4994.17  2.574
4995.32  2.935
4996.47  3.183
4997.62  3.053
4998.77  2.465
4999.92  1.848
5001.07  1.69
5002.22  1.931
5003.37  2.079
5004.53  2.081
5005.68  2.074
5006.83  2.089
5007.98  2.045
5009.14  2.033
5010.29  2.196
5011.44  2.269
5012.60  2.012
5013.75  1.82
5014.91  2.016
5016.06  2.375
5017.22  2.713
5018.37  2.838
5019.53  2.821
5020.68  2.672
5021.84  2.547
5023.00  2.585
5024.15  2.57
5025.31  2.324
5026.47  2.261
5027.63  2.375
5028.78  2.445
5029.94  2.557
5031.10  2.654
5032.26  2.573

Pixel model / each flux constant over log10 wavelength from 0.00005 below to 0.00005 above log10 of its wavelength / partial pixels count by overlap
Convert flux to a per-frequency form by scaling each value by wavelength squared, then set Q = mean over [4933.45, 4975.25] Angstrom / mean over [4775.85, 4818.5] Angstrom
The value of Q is 1.54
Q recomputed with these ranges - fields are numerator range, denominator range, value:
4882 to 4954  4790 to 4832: 1.64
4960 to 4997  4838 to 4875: 1.17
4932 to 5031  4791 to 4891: 1.26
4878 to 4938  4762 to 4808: 1.57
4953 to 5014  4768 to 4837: 1.21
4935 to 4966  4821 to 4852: 1.45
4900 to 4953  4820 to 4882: 1.62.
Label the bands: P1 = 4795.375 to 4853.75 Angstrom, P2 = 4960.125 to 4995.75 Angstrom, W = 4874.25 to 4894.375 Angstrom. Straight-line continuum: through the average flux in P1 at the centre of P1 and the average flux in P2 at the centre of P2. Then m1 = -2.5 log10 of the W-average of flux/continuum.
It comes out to -0.16 mag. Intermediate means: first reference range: 2.17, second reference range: 2.43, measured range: 2.62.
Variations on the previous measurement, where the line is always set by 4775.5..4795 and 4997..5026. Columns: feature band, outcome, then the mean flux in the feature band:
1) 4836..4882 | -0.059 mag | 2.24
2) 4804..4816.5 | 0.148 mag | 1.81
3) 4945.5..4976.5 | -0.238 mag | 2.78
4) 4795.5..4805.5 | -0.175 mag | 2.42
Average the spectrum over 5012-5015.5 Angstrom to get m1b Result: 1.95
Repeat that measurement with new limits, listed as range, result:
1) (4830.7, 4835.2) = 2.4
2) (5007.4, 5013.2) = 2.11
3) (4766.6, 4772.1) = 1.88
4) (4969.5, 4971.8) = 2.6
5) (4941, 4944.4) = 3.33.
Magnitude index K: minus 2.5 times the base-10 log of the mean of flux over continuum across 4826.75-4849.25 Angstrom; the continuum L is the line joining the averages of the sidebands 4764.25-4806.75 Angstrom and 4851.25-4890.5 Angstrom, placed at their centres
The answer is -0.055 mag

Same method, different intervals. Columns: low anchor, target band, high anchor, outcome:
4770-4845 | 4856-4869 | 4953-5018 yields 0.051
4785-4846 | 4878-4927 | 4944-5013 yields -0.244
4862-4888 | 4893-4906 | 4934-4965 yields -0.127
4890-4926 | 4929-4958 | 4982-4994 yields -0.230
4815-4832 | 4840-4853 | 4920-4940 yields 0.128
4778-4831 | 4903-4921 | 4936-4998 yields -0.231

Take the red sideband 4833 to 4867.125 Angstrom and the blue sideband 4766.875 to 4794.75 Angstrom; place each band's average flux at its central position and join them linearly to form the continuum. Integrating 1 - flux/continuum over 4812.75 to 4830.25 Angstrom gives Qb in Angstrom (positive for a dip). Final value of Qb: 1.0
